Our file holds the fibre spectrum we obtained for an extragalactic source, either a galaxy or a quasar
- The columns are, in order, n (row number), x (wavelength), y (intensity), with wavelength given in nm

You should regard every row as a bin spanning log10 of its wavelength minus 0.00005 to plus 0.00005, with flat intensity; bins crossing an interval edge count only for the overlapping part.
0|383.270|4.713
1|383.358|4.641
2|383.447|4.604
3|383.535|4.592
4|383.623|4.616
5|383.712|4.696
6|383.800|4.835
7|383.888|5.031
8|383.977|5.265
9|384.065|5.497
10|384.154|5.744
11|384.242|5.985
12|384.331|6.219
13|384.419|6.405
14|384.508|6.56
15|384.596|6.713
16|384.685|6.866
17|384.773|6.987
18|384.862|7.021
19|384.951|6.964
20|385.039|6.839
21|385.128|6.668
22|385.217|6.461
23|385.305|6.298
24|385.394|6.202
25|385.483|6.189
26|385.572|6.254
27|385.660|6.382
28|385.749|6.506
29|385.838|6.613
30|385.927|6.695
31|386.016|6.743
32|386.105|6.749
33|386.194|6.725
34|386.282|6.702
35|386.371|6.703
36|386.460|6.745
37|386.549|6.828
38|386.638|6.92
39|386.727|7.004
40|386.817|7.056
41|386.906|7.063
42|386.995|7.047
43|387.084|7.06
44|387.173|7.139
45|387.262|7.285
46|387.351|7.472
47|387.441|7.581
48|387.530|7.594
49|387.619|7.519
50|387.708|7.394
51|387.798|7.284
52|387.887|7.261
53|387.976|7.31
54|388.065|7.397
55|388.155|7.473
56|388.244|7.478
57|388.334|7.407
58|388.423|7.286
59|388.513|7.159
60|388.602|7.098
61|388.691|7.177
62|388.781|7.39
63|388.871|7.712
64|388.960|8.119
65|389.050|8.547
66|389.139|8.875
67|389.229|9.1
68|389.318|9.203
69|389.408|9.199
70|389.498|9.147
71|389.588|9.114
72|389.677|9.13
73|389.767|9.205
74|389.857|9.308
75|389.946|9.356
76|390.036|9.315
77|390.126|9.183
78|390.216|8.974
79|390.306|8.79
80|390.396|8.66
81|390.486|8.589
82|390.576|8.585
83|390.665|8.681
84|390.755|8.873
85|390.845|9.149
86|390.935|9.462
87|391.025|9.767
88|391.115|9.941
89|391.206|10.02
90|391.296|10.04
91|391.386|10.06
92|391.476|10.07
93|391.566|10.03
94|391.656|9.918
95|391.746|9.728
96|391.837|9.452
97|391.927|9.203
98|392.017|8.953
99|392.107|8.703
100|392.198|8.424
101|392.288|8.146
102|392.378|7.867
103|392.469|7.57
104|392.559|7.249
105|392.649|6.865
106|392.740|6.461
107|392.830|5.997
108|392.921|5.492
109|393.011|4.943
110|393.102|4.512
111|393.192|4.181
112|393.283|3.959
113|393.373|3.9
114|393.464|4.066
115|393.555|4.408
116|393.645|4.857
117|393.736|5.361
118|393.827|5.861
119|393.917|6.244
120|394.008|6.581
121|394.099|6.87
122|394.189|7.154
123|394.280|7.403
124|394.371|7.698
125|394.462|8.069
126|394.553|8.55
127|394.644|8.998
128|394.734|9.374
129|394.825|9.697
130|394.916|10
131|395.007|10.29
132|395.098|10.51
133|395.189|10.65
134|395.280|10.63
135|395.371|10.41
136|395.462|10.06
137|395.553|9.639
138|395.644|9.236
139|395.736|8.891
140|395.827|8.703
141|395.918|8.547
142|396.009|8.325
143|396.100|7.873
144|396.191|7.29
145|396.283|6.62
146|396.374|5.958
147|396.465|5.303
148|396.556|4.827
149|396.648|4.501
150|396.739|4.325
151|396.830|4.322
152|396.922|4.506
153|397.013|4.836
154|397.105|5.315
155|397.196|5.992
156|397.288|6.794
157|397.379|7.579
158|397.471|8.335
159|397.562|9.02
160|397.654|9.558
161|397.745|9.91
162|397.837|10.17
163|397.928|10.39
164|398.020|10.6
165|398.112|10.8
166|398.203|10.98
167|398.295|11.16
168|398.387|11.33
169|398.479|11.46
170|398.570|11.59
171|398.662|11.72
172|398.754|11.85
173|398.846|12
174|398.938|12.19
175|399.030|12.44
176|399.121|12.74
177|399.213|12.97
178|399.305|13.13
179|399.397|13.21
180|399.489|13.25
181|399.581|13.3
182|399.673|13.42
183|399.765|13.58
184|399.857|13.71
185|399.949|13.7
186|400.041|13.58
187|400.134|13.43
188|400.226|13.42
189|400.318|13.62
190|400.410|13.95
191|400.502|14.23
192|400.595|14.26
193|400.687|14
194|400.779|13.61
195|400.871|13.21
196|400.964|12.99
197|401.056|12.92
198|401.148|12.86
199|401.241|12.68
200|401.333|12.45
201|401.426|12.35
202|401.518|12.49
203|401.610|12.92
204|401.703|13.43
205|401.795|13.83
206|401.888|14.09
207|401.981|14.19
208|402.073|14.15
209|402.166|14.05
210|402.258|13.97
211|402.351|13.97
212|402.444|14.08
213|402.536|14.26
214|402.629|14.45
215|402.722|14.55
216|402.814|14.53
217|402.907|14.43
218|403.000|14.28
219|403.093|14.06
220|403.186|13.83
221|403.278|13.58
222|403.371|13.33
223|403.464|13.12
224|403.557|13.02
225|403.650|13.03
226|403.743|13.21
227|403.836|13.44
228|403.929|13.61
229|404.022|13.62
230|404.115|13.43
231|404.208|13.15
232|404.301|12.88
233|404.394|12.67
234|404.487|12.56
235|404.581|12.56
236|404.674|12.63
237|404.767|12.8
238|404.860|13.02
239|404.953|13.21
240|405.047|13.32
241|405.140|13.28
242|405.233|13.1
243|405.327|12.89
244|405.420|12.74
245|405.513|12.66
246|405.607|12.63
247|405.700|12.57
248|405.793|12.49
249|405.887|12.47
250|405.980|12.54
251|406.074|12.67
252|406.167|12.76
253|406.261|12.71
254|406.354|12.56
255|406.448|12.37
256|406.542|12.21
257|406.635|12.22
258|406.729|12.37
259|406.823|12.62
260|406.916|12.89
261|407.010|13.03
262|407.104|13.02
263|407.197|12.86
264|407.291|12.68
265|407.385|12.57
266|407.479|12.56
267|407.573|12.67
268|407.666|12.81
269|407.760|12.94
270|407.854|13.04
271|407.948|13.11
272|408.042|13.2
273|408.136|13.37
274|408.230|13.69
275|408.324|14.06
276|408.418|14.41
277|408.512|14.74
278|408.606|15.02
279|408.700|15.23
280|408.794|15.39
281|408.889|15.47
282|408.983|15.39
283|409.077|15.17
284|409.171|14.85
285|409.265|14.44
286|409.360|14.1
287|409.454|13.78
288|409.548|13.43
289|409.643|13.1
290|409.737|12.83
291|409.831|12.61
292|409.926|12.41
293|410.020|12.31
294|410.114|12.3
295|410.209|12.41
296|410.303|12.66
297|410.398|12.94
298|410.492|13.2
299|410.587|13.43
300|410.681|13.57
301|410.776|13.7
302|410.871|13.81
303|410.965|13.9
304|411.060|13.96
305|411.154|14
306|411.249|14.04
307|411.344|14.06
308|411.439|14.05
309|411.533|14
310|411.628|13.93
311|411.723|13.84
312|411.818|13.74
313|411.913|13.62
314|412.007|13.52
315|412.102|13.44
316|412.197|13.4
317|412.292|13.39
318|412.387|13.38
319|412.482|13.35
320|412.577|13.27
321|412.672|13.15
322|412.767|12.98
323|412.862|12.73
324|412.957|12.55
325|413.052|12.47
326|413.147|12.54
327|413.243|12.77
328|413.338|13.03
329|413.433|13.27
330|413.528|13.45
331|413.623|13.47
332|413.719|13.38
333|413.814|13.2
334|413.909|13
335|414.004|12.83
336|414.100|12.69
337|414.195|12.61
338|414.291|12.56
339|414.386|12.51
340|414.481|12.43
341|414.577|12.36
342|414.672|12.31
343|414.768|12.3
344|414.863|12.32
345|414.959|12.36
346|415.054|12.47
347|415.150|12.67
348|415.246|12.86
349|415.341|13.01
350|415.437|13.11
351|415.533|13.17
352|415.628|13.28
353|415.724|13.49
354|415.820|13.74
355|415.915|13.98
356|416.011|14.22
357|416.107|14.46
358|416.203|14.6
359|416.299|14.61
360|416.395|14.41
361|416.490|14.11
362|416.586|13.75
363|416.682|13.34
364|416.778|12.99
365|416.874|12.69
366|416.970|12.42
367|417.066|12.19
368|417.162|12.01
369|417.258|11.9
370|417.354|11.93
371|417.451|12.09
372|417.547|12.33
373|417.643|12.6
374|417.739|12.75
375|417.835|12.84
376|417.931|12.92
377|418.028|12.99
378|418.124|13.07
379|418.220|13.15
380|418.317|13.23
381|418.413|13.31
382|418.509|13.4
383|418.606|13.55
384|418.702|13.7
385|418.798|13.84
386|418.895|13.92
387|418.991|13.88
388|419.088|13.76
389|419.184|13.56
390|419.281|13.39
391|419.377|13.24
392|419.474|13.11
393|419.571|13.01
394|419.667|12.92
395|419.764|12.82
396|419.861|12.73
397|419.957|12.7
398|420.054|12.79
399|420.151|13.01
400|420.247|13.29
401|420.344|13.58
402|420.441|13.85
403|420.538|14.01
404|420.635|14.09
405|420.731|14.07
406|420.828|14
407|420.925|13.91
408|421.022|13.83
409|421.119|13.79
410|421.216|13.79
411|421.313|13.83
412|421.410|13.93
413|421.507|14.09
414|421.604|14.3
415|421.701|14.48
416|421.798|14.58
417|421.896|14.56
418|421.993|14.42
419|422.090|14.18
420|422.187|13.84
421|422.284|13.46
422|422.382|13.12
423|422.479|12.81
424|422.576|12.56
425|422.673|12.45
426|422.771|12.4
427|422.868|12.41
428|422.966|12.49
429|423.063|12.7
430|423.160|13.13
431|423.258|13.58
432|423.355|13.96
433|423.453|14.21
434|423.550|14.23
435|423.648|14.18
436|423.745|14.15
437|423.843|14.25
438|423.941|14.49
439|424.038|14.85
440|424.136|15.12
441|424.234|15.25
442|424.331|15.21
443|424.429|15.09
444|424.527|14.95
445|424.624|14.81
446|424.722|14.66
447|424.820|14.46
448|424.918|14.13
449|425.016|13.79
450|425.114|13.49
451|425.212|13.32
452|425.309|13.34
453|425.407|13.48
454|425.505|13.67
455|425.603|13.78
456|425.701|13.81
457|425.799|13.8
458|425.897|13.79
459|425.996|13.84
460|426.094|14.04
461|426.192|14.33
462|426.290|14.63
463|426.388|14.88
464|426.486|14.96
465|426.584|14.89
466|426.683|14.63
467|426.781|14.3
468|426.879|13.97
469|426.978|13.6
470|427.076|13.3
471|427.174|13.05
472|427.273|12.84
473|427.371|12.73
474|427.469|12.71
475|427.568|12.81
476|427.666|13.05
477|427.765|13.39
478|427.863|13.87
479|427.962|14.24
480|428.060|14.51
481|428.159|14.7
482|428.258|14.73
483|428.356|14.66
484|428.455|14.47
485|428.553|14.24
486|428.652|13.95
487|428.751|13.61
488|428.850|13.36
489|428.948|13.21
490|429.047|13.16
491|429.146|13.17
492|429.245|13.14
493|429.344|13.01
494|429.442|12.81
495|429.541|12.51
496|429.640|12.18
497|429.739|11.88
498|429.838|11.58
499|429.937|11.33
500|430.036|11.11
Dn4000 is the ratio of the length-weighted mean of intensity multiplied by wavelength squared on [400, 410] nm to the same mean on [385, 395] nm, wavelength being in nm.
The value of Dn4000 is 1.89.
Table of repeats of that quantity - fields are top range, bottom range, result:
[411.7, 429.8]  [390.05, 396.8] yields 1.96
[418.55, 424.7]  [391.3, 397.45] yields 2.12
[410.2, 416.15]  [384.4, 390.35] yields 2.01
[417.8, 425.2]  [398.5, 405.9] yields 1.14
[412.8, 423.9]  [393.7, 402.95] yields 1.37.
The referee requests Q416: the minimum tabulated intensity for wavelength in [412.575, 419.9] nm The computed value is 11.9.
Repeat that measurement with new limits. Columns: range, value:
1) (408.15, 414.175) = 12.3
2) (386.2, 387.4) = 6.702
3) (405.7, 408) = 12.21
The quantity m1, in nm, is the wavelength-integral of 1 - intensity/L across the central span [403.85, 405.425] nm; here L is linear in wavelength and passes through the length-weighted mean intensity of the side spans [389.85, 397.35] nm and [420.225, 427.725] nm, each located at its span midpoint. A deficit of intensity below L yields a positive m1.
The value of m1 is -0.485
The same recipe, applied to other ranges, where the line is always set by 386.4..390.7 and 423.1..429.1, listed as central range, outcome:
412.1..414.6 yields -0.21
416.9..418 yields 0.02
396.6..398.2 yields 0.31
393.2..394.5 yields 0.44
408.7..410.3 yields -0.34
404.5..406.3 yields -0.36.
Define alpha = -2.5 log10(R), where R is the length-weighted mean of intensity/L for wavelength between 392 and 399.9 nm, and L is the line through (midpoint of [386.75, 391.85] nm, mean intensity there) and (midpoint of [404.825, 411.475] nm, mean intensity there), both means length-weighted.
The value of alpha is 0.199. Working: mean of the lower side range 8.43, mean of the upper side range 13.3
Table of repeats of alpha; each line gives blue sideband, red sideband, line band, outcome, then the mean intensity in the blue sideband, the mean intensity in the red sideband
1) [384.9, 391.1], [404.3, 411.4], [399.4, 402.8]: -0.19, 7.71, 13.2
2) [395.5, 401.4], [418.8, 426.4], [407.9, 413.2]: -0.13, 10.5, 13.8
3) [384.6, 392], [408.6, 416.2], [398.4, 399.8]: -0.21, 7.94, 13.4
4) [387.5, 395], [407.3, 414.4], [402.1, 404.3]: -0.22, 7.93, 13.4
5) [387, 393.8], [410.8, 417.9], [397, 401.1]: -0.19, 7.87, 13.2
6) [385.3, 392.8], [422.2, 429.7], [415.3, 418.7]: -0.07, 8.02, 13.8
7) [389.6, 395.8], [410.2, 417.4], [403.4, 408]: -0.14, 8.21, 13.2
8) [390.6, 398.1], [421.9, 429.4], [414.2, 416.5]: -0.12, 7.8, 13.8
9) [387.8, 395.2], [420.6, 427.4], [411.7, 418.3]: -0.07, 8.02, 13.9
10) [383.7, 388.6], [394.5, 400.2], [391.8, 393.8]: 0.31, 6.73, 9.76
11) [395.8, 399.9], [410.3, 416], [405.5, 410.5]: -0.11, 9.49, 13.2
